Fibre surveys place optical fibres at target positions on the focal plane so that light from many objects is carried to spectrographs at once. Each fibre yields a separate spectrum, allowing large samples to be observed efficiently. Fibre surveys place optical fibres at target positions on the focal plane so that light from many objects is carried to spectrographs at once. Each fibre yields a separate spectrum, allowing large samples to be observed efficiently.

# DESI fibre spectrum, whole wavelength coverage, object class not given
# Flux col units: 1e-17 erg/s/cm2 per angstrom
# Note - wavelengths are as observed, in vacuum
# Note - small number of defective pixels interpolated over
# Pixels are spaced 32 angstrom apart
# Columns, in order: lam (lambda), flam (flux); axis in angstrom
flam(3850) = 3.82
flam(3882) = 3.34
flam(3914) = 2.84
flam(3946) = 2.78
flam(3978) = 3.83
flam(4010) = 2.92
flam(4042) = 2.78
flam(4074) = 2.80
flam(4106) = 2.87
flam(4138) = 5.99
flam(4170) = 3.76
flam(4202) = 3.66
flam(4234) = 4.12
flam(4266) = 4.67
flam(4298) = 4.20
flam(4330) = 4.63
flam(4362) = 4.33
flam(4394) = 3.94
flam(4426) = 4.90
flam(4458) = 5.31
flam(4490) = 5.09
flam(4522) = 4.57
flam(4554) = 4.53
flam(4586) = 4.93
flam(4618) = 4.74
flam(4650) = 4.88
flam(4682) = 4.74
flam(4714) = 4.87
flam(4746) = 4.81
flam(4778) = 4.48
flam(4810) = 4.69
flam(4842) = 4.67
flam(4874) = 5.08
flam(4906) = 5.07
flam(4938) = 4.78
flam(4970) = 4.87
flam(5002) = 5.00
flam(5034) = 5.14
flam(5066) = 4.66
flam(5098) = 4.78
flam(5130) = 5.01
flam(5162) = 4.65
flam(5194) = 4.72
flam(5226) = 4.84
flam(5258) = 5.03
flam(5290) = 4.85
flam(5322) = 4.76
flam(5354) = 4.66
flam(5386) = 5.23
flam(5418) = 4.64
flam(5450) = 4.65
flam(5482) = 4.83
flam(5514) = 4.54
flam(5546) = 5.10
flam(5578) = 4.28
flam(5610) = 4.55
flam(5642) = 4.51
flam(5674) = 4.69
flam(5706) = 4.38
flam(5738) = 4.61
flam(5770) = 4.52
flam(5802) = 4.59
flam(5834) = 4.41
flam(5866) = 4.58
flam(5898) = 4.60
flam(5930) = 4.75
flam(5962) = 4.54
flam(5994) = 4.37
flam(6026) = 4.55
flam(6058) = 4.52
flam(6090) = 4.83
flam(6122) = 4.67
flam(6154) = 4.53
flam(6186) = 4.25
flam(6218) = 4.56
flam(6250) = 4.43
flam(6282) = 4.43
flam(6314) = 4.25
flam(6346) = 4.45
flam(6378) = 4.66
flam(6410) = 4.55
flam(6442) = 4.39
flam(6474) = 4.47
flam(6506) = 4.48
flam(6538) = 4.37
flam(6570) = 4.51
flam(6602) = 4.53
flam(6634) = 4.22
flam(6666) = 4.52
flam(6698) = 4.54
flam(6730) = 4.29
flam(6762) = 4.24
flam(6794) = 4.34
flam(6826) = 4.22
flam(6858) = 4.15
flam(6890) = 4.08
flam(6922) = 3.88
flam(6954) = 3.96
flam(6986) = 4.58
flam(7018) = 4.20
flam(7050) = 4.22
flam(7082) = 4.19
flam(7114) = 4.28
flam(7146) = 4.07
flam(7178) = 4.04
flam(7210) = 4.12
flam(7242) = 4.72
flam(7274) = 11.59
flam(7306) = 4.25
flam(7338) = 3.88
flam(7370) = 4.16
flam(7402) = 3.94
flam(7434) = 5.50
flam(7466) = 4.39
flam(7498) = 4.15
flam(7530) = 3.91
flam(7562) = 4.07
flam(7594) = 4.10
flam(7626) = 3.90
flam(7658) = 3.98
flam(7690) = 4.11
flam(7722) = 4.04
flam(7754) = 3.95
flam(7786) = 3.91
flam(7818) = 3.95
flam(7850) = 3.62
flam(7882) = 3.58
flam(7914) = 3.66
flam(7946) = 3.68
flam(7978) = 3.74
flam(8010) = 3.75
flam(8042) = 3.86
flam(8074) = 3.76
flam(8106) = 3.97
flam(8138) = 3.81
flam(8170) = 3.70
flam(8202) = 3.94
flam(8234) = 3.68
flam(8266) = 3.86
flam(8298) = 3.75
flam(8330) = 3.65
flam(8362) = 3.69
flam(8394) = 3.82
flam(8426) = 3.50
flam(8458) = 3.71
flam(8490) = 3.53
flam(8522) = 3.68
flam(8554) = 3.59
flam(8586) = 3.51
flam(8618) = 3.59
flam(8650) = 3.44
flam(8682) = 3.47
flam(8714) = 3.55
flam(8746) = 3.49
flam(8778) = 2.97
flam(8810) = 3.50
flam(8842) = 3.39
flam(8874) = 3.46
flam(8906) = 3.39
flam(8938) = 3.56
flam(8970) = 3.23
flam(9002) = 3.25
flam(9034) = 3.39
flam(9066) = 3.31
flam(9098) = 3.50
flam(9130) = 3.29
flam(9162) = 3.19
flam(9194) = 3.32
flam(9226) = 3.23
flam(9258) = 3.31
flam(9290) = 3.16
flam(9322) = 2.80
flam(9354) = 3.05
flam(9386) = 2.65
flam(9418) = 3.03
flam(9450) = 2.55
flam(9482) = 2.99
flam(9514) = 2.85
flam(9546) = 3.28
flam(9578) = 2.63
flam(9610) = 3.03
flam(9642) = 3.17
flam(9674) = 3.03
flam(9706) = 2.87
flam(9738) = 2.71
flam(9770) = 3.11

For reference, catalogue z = 0.107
